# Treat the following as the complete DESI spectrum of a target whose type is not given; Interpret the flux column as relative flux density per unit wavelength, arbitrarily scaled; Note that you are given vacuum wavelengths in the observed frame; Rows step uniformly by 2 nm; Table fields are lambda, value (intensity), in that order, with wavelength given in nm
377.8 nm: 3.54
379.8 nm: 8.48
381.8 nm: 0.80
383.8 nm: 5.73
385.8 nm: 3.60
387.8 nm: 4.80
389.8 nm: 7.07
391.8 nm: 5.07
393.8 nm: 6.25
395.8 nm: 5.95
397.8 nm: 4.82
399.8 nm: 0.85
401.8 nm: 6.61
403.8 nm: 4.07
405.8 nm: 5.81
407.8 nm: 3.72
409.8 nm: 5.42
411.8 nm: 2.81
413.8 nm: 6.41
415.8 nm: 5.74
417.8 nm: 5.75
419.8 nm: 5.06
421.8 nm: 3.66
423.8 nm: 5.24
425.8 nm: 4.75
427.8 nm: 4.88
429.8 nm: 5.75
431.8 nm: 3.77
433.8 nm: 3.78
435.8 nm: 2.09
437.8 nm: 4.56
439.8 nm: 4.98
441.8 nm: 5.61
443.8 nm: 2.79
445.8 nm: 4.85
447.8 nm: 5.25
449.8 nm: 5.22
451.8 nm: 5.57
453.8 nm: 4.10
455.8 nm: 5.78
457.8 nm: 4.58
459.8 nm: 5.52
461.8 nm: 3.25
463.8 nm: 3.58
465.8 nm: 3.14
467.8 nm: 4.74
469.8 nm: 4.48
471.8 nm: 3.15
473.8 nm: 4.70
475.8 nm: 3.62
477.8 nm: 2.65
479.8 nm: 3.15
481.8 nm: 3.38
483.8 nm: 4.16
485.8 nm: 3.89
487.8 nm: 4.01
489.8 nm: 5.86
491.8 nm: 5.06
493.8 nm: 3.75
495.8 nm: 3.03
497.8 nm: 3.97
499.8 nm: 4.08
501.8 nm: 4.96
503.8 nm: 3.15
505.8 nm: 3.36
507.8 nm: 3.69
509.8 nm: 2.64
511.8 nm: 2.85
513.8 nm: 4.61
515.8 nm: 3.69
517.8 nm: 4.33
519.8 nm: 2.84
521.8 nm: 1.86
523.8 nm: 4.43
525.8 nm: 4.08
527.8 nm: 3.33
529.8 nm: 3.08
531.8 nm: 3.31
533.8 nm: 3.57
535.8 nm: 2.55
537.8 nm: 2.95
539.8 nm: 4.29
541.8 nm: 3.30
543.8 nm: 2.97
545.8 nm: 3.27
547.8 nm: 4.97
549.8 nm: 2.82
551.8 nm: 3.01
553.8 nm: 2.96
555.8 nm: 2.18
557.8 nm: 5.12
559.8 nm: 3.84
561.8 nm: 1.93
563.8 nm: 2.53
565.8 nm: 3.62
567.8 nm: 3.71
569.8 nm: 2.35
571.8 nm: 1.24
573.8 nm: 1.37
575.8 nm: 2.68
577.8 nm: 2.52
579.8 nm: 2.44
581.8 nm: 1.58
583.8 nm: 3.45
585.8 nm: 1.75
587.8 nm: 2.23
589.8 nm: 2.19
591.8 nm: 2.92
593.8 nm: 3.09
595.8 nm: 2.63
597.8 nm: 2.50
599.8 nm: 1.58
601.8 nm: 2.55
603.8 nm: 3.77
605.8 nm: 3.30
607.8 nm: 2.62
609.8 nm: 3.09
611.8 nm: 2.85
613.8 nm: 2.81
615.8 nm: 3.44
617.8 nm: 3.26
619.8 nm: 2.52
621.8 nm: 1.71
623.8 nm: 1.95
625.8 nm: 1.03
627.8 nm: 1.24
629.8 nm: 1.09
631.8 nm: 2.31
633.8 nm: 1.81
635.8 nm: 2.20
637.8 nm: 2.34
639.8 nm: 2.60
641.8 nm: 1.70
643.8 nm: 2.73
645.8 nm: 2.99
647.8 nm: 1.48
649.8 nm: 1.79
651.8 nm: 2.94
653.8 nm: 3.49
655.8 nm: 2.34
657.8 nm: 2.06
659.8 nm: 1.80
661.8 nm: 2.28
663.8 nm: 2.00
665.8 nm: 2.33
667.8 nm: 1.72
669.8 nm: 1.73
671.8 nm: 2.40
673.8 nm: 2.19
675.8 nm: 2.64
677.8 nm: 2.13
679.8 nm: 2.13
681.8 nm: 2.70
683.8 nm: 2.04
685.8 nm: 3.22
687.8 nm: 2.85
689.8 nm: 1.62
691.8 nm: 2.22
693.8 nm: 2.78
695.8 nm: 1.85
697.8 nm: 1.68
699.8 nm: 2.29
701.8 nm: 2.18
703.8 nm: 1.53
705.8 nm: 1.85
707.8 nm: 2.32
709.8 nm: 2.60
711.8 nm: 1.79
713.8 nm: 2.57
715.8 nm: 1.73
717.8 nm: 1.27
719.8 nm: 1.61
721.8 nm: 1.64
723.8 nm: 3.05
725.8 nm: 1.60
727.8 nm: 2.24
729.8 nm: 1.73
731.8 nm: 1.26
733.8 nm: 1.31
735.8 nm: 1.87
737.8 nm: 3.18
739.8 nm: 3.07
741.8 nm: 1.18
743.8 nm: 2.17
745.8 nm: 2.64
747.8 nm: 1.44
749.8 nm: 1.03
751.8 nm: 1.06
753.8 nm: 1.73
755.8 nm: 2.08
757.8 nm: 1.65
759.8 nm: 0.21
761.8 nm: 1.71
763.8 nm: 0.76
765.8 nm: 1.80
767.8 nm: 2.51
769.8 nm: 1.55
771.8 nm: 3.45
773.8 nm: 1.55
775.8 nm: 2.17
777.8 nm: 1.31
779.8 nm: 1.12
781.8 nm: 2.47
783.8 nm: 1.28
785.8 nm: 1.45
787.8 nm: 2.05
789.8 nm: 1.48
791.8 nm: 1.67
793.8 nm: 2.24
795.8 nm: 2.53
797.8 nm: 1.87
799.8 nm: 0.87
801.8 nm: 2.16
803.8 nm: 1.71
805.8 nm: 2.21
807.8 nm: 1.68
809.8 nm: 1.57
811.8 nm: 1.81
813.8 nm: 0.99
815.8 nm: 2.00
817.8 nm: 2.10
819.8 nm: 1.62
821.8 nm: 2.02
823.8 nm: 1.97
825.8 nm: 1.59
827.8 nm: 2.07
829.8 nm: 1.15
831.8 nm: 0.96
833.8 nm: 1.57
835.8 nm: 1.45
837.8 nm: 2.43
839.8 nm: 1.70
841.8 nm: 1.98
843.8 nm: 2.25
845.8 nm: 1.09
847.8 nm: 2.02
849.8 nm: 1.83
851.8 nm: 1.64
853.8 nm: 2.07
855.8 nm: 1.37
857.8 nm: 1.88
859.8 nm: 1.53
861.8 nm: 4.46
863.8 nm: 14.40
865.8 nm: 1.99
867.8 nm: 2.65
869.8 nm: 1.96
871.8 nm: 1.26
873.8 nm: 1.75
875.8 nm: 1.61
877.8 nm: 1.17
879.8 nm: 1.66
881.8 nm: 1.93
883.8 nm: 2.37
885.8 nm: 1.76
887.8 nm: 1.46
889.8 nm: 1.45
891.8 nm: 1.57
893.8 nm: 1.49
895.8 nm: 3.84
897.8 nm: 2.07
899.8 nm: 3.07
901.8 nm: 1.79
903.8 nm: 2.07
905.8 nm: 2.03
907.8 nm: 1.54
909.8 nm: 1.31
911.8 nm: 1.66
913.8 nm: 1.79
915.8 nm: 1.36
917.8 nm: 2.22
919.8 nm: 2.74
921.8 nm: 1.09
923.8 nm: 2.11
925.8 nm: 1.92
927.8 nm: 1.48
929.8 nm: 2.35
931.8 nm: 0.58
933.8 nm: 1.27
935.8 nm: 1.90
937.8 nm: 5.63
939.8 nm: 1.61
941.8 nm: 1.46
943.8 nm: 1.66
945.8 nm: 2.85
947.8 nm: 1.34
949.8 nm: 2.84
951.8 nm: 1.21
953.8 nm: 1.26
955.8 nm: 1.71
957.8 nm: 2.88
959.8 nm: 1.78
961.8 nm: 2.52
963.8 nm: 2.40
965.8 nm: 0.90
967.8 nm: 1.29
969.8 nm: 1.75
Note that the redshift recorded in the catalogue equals 1.315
